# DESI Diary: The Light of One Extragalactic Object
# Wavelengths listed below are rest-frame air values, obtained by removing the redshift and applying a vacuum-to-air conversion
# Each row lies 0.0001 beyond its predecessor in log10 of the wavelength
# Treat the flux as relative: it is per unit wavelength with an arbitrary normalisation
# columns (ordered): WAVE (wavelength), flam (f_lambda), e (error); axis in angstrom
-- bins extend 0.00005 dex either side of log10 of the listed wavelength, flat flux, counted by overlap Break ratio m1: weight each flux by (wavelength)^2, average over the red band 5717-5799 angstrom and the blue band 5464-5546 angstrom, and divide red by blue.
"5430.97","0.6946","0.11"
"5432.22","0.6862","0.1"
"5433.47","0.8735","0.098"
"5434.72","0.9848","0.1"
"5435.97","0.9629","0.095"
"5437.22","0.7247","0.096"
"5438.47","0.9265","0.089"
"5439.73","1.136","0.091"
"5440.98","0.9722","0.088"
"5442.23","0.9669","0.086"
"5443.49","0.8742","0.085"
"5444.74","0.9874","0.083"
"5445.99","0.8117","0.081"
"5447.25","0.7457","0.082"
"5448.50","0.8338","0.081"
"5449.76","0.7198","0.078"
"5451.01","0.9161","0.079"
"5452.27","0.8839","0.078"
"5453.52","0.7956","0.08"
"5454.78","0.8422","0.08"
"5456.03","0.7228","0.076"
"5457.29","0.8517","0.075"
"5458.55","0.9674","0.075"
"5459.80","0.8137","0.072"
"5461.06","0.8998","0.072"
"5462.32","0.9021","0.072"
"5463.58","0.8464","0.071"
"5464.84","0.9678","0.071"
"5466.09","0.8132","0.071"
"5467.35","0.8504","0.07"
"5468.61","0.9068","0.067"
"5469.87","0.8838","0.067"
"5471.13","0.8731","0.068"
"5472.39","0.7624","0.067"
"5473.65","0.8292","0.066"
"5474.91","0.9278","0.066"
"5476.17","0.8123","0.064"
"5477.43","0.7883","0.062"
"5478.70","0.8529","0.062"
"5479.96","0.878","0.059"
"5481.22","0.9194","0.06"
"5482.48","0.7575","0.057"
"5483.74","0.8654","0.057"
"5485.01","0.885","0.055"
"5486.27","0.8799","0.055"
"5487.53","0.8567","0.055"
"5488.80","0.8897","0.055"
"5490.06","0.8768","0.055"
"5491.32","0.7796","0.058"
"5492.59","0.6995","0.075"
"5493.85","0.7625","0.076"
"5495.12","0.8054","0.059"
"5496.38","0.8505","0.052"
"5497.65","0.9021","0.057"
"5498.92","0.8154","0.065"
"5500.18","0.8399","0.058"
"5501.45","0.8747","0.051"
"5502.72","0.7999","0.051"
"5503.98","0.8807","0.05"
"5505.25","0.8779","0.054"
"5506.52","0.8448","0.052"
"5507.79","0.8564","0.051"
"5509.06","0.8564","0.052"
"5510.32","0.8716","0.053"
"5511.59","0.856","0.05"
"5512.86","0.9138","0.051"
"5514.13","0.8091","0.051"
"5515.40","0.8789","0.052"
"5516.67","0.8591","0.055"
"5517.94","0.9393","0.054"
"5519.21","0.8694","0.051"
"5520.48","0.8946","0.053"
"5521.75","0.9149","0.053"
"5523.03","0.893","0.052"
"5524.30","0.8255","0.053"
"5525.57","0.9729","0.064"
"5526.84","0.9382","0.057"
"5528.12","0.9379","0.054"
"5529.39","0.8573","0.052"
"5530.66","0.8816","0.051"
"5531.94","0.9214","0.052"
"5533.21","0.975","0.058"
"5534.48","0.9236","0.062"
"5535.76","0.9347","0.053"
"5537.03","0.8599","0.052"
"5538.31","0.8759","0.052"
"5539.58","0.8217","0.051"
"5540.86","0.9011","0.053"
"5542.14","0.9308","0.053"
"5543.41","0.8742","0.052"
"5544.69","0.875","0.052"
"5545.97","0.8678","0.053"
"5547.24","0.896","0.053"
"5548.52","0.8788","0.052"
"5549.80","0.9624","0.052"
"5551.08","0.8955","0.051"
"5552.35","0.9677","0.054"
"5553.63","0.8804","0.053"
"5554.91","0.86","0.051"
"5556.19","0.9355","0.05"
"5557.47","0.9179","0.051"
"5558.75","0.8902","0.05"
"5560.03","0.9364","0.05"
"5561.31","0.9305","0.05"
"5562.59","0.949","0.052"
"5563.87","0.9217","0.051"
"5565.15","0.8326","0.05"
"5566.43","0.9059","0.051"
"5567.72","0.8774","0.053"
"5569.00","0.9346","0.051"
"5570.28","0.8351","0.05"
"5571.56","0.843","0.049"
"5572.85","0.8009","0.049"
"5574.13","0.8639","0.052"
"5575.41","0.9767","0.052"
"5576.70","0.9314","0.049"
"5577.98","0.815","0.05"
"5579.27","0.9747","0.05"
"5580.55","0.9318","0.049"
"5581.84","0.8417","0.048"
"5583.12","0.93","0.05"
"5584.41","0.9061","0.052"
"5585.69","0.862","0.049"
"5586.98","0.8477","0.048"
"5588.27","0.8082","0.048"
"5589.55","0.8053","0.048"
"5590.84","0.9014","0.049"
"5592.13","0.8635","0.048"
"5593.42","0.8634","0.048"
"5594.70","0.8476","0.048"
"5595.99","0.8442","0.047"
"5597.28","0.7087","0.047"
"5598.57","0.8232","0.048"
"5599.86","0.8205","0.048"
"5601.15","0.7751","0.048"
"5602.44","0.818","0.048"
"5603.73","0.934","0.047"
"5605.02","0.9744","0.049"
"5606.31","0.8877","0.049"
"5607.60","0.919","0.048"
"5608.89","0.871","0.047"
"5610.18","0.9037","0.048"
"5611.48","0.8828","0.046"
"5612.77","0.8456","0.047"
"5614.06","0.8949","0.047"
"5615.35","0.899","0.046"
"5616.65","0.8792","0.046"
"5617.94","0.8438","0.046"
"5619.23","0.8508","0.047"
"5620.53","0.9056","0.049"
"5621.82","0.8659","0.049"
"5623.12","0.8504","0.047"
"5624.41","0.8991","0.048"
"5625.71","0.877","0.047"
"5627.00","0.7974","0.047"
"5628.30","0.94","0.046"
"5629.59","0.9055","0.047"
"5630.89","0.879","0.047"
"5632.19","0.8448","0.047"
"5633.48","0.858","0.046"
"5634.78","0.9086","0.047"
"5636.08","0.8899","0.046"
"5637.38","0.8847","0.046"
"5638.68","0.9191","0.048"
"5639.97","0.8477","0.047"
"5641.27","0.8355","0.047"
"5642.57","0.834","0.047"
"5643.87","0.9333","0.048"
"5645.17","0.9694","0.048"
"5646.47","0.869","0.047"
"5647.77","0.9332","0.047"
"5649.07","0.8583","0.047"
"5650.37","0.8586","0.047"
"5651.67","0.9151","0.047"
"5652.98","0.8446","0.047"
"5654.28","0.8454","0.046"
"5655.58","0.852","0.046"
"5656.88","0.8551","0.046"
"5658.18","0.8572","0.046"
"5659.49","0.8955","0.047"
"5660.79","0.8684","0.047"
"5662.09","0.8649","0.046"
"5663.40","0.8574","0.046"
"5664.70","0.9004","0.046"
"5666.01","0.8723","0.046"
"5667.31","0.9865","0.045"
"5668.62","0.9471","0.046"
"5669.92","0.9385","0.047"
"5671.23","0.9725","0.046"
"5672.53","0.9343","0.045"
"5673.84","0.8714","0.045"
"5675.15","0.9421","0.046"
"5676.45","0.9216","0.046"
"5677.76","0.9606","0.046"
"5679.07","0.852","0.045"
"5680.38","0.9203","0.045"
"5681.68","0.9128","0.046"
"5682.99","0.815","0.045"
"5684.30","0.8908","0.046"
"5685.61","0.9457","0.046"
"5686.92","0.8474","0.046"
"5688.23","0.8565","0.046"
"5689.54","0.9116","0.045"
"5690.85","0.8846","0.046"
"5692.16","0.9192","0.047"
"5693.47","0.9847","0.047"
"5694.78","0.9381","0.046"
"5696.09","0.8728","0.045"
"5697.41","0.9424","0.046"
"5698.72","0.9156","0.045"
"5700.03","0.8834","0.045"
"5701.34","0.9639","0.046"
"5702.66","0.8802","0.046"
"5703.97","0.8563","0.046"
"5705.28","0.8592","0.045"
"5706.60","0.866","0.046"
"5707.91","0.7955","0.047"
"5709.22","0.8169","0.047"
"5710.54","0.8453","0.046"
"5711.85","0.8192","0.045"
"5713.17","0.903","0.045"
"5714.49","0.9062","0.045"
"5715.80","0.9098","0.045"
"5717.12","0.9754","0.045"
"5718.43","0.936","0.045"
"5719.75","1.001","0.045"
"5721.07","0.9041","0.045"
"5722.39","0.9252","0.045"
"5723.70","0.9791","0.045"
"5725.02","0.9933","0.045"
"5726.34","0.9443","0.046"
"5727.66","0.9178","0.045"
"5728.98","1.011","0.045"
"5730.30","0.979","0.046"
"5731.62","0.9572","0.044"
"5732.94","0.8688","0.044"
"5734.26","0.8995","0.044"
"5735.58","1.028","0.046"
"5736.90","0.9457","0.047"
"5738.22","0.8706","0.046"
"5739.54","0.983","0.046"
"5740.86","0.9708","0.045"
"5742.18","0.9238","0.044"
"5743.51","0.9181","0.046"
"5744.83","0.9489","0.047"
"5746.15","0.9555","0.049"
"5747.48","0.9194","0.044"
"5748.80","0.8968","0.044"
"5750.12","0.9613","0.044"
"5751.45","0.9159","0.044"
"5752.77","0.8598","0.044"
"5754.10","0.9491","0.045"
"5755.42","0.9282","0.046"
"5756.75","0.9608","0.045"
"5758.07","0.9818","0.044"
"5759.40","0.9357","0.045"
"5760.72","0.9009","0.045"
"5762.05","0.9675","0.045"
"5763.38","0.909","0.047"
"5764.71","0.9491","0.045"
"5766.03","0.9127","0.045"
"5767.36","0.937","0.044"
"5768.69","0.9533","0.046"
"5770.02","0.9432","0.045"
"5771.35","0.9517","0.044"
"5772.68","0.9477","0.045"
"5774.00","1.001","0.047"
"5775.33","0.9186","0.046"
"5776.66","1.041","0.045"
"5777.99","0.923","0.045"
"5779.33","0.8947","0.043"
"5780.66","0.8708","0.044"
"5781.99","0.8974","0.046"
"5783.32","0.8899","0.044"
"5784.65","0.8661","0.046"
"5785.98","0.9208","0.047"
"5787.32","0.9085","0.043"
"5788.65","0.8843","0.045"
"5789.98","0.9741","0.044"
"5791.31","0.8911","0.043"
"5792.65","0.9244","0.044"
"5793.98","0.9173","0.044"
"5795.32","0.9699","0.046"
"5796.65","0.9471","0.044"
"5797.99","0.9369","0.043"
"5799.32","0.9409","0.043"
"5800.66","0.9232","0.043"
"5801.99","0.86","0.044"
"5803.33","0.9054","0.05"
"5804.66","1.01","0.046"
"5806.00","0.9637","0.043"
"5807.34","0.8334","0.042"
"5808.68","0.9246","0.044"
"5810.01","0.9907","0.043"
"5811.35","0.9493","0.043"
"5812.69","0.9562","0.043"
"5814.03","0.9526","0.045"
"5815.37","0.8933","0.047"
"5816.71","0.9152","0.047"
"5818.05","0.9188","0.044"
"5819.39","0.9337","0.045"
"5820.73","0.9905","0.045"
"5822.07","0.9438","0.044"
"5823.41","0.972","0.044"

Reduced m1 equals 1.18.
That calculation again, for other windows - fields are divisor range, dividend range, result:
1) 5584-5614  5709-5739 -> 1.13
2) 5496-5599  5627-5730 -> 1.07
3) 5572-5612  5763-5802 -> 1.14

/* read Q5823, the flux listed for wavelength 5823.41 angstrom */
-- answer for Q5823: 0.972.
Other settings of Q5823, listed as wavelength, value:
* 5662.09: 0.8649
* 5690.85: 0.8846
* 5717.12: 0.9754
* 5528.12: 0.9379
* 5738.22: 0.8706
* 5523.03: 0.893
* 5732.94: 0.8688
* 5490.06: 0.8768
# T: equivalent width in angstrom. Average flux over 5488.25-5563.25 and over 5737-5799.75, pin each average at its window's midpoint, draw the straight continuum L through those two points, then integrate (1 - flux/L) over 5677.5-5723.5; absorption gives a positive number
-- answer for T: 1.0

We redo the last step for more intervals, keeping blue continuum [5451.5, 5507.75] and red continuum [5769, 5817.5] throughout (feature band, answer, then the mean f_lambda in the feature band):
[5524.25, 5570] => -2.0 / 0.905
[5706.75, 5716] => 0.5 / 0.855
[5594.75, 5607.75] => 0.5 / 0.848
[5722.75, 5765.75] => -1.2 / 0.941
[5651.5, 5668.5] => 0.3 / 0.879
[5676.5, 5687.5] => 0.1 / 0.895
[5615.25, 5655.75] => 0.5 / 0.878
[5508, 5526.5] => -0.5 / 0.883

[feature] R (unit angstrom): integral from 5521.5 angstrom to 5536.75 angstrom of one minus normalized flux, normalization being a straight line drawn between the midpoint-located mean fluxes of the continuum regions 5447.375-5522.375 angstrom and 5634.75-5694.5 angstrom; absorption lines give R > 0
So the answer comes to -0.9 angstrom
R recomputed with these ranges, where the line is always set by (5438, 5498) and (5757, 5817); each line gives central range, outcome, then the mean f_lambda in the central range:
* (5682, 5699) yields 0.1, 0.901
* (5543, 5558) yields -0.4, 0.901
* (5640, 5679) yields 0.3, 0.895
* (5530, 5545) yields -0.4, 0.898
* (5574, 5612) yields 0.7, 0.871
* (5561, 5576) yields -0.1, 0.888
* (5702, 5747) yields -0.2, 0.92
